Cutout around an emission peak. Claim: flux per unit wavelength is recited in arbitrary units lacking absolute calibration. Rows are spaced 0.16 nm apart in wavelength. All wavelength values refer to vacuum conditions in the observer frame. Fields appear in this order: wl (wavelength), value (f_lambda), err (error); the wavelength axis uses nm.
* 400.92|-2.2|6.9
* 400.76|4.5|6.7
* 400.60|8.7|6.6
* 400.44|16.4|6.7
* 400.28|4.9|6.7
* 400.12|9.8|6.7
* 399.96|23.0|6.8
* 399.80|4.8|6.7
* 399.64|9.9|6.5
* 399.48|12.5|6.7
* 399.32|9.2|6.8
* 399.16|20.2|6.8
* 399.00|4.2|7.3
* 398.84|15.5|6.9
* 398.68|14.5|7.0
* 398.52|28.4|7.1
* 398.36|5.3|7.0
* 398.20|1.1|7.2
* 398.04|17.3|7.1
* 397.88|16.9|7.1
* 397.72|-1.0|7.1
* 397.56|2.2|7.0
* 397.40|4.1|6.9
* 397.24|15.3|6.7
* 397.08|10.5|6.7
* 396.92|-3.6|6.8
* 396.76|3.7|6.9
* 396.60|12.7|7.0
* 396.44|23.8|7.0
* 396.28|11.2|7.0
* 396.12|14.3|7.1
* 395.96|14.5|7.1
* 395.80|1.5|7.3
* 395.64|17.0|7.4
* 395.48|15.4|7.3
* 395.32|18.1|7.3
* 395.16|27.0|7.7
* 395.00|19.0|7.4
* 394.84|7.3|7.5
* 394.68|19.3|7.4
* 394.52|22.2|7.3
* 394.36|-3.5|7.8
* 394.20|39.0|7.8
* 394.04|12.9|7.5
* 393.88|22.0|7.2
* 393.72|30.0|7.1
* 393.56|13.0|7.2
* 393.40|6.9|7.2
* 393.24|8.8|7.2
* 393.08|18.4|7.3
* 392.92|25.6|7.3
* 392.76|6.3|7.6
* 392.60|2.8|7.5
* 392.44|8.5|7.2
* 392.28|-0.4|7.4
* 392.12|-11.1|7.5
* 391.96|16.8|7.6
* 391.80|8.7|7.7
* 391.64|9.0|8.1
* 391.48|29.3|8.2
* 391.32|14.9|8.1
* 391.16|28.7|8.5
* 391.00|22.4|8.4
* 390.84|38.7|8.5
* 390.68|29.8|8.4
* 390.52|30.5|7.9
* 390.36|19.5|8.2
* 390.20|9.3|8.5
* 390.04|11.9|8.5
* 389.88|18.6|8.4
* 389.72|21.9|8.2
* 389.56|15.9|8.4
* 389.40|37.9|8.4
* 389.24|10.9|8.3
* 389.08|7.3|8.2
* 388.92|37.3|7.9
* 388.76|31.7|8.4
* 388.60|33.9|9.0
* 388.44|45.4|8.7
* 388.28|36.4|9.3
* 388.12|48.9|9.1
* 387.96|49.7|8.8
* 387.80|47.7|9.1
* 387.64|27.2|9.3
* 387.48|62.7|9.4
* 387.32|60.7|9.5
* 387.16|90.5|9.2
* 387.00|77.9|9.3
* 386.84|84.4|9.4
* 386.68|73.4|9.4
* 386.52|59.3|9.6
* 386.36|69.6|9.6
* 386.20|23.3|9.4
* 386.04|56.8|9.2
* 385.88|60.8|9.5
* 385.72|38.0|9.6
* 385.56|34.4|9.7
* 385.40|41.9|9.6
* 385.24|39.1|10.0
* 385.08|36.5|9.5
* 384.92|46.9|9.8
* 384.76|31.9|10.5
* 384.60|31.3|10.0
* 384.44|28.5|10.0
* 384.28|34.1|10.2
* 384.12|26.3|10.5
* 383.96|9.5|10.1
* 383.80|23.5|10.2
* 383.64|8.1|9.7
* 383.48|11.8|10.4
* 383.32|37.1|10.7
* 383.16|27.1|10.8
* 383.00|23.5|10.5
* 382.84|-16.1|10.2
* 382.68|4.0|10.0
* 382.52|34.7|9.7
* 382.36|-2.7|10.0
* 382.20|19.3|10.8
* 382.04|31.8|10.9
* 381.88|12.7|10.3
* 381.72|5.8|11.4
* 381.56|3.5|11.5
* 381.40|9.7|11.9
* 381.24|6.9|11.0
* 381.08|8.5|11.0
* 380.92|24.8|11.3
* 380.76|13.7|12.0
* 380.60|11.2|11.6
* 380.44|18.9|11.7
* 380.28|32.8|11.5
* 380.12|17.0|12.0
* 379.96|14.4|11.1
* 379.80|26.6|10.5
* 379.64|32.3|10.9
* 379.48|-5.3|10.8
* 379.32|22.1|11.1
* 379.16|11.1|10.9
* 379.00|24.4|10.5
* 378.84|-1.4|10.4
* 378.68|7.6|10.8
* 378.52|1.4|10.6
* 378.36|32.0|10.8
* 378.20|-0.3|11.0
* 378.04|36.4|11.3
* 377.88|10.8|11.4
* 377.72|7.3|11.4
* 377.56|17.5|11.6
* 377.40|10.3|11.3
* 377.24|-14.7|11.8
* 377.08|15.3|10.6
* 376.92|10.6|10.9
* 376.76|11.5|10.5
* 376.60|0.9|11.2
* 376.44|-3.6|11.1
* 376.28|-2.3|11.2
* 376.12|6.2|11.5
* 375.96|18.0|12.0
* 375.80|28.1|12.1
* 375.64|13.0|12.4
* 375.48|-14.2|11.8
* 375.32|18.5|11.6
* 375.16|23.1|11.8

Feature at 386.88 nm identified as Lyman alpha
